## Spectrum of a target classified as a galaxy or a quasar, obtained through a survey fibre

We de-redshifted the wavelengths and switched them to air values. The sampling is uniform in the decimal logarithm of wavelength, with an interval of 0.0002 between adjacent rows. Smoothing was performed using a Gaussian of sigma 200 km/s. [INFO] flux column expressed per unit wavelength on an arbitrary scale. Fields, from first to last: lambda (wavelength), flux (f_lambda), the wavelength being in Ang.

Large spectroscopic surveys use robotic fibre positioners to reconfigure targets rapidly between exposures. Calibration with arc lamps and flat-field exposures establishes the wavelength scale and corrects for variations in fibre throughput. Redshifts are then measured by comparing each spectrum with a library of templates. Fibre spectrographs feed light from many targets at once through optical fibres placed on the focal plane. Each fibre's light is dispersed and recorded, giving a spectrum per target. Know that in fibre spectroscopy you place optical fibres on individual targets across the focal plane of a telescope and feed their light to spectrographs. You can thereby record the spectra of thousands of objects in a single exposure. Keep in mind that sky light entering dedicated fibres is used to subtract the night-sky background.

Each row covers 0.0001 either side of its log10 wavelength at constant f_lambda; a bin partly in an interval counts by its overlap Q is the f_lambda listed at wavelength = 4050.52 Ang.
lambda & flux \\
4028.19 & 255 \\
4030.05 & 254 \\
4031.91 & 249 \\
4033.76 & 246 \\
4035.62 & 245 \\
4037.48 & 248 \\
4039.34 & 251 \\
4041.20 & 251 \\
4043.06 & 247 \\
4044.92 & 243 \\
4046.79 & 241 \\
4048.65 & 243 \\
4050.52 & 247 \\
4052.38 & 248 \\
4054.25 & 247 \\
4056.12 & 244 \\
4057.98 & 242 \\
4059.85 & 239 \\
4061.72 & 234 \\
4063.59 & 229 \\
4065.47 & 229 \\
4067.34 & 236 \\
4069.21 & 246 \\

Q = 247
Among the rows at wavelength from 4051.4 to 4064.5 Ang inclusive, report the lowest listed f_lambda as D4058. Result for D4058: 229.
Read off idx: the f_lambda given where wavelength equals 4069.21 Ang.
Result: 246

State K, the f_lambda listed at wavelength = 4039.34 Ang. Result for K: 251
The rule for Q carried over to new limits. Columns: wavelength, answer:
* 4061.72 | 234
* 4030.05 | 254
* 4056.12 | 244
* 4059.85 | 239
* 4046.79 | 241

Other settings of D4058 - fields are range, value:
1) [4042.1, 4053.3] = 241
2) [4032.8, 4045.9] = 243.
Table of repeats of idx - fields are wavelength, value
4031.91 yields 249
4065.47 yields 229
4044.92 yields 243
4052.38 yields 248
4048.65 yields 243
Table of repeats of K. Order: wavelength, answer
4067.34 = 236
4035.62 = 245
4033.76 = 246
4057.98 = 242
